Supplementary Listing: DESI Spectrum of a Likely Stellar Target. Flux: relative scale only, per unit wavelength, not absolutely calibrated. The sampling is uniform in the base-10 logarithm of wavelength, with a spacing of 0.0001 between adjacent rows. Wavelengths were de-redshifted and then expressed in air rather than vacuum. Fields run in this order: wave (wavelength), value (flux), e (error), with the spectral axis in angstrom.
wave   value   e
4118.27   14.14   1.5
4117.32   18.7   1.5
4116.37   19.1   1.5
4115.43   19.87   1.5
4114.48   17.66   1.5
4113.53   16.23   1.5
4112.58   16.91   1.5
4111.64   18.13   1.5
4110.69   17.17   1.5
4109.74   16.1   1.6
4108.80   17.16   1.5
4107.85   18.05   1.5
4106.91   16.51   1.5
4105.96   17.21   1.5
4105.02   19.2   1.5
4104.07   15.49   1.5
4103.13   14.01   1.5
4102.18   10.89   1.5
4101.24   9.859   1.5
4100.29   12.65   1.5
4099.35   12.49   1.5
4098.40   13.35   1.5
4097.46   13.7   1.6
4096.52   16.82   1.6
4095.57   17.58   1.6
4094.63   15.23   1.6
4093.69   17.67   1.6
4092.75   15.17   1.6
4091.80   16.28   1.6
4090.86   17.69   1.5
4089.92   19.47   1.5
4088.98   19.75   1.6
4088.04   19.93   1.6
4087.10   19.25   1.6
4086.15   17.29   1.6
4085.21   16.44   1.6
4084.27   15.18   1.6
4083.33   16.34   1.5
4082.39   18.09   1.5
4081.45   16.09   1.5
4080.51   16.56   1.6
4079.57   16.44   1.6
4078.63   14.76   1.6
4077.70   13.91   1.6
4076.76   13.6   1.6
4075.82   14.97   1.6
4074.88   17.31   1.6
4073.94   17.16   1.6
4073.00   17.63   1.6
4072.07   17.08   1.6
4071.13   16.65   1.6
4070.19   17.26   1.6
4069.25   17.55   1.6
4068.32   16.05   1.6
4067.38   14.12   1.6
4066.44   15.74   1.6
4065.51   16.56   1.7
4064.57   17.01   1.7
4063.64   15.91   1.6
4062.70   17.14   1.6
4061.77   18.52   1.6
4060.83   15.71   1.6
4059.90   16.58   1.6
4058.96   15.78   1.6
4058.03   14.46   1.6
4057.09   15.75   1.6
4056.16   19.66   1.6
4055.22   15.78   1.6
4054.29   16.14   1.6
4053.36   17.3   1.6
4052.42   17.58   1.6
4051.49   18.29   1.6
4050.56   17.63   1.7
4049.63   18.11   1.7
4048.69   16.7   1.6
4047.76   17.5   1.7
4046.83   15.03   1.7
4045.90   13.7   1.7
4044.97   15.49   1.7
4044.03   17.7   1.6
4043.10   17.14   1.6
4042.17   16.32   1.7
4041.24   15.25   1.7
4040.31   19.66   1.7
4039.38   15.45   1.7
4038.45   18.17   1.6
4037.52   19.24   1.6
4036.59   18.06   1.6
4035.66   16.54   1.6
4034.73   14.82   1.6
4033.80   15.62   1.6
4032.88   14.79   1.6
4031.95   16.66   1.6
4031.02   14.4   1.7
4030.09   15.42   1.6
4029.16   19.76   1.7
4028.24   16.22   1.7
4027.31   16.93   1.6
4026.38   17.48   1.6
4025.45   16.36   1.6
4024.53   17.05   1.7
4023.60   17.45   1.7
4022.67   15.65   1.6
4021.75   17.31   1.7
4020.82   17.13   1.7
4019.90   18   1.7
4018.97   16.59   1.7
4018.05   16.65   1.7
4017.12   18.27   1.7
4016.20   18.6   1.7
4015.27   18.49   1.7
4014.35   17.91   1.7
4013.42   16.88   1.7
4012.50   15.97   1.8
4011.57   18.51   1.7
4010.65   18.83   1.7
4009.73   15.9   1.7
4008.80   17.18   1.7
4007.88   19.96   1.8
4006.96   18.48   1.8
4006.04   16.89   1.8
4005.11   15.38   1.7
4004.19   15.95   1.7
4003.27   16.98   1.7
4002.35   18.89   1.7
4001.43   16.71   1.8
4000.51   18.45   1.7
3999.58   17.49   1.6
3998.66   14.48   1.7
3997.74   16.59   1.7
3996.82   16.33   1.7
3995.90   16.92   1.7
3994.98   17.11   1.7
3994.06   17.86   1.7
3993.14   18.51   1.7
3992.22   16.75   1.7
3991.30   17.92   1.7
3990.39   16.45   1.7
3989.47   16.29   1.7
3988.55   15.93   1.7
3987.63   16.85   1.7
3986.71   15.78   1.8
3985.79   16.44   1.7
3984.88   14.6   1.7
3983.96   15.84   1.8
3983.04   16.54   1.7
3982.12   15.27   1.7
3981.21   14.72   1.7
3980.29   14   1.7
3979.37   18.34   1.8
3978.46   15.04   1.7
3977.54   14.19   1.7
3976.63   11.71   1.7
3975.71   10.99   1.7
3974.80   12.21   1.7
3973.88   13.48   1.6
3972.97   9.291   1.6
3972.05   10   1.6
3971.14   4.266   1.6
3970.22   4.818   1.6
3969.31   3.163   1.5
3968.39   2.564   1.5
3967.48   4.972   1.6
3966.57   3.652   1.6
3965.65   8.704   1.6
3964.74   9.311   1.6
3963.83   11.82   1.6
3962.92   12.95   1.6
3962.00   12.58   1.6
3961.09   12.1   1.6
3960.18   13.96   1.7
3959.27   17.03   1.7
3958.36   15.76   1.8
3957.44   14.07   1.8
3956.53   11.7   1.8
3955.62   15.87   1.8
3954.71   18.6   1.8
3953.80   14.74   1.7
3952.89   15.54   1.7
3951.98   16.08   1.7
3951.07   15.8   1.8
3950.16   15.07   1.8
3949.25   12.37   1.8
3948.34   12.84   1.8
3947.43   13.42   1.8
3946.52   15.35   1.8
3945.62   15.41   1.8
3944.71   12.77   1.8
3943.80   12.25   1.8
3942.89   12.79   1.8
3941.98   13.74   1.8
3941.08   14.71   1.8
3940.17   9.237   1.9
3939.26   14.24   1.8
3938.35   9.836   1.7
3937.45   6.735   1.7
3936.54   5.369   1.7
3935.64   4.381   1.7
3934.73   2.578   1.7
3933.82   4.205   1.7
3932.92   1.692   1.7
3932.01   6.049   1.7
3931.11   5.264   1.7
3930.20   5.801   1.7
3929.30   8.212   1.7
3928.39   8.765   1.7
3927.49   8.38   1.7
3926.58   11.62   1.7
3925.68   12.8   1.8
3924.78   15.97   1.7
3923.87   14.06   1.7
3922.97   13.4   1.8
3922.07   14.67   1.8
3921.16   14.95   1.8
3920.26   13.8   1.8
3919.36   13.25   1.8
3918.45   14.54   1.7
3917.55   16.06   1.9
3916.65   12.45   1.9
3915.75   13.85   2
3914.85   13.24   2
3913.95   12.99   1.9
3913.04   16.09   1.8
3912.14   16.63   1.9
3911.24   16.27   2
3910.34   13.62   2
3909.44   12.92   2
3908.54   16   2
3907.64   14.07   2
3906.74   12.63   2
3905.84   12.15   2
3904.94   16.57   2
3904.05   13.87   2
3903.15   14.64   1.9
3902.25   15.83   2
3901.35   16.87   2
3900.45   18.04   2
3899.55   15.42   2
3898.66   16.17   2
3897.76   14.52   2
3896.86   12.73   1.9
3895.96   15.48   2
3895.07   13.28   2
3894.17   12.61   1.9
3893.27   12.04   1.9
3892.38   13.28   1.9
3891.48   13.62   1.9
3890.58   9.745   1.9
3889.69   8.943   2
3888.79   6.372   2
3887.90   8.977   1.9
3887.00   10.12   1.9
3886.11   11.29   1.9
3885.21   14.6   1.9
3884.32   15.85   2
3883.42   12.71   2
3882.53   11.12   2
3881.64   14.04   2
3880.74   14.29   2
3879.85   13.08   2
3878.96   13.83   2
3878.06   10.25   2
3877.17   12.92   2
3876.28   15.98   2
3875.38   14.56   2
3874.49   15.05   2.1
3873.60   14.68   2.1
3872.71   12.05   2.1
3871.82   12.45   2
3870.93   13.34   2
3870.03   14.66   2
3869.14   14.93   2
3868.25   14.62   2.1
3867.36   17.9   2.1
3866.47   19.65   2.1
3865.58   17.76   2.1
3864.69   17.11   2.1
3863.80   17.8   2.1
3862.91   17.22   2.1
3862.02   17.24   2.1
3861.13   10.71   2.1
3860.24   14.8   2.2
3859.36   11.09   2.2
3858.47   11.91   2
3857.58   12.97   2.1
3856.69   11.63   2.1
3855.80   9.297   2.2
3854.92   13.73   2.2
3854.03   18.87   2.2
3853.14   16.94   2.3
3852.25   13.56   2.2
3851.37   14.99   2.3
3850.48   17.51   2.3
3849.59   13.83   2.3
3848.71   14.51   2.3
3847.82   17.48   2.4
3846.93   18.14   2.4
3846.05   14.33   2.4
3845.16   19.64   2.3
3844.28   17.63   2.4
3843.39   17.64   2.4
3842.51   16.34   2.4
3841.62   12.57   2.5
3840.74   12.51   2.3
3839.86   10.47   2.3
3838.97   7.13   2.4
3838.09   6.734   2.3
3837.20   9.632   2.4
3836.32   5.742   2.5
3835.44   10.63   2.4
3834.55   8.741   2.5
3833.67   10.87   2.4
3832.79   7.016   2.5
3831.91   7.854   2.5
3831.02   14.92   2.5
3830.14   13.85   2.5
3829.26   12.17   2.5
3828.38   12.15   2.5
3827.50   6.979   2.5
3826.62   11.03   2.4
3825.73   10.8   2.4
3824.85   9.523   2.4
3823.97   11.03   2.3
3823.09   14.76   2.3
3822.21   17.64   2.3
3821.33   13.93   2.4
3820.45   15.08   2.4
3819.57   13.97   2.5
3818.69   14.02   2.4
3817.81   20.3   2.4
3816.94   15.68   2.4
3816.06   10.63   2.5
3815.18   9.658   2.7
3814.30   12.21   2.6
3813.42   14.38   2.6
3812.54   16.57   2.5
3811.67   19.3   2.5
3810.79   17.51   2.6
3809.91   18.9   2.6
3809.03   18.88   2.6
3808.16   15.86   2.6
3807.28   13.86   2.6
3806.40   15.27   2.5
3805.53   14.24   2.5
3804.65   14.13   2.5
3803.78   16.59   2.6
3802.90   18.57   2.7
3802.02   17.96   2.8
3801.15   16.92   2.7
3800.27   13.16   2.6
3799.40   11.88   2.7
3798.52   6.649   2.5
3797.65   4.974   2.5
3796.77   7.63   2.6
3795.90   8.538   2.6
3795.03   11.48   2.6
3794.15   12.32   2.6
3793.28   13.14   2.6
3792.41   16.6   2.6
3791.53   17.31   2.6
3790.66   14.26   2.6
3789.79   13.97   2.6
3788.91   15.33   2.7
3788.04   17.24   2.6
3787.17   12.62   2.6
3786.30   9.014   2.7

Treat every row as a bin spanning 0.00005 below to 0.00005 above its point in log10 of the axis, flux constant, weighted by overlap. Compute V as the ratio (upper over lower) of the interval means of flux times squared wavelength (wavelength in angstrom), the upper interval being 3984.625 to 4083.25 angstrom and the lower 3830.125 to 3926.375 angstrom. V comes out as 1.32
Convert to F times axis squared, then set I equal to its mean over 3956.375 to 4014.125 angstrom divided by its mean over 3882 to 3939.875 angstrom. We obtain 1.2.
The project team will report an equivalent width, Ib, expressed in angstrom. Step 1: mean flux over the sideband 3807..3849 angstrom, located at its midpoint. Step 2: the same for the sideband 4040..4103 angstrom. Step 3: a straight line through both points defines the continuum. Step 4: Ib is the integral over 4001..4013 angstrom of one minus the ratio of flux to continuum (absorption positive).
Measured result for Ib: -1.43 angstrom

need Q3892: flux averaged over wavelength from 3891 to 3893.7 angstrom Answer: 12.9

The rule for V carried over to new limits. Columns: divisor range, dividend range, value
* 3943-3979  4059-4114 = 1.45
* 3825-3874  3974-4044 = 1.34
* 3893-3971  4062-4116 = 1.45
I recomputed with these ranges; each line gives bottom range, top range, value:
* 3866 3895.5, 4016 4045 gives 1.39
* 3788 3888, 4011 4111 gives 1.35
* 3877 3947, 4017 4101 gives 1.45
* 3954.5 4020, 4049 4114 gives 1.17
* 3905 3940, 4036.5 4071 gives 1.58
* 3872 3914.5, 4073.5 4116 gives 1.32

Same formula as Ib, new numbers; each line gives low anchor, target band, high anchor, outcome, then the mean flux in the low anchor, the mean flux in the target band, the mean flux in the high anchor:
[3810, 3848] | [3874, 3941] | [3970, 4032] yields 9.7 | 13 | 12.3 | 16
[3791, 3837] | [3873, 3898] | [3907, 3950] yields -0.9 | 13.1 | 12.7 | 11.7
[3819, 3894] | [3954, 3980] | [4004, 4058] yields 7.2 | 13.2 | 11.2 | 17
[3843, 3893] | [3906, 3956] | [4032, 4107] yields 8.7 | 14.1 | 12.2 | 16.3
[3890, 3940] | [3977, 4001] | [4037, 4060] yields -2.5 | 12.2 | 16.3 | 16.8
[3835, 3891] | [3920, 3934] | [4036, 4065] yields 4.4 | 13.6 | 10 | 16.9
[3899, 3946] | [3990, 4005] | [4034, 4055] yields -2.0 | 12.1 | 17.1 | 16.9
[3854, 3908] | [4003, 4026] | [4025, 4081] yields -2.0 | 13.8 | 17.3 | 16.5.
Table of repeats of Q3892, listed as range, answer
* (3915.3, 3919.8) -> 14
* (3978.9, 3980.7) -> 16.2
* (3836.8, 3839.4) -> 7.8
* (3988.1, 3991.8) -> 16.7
